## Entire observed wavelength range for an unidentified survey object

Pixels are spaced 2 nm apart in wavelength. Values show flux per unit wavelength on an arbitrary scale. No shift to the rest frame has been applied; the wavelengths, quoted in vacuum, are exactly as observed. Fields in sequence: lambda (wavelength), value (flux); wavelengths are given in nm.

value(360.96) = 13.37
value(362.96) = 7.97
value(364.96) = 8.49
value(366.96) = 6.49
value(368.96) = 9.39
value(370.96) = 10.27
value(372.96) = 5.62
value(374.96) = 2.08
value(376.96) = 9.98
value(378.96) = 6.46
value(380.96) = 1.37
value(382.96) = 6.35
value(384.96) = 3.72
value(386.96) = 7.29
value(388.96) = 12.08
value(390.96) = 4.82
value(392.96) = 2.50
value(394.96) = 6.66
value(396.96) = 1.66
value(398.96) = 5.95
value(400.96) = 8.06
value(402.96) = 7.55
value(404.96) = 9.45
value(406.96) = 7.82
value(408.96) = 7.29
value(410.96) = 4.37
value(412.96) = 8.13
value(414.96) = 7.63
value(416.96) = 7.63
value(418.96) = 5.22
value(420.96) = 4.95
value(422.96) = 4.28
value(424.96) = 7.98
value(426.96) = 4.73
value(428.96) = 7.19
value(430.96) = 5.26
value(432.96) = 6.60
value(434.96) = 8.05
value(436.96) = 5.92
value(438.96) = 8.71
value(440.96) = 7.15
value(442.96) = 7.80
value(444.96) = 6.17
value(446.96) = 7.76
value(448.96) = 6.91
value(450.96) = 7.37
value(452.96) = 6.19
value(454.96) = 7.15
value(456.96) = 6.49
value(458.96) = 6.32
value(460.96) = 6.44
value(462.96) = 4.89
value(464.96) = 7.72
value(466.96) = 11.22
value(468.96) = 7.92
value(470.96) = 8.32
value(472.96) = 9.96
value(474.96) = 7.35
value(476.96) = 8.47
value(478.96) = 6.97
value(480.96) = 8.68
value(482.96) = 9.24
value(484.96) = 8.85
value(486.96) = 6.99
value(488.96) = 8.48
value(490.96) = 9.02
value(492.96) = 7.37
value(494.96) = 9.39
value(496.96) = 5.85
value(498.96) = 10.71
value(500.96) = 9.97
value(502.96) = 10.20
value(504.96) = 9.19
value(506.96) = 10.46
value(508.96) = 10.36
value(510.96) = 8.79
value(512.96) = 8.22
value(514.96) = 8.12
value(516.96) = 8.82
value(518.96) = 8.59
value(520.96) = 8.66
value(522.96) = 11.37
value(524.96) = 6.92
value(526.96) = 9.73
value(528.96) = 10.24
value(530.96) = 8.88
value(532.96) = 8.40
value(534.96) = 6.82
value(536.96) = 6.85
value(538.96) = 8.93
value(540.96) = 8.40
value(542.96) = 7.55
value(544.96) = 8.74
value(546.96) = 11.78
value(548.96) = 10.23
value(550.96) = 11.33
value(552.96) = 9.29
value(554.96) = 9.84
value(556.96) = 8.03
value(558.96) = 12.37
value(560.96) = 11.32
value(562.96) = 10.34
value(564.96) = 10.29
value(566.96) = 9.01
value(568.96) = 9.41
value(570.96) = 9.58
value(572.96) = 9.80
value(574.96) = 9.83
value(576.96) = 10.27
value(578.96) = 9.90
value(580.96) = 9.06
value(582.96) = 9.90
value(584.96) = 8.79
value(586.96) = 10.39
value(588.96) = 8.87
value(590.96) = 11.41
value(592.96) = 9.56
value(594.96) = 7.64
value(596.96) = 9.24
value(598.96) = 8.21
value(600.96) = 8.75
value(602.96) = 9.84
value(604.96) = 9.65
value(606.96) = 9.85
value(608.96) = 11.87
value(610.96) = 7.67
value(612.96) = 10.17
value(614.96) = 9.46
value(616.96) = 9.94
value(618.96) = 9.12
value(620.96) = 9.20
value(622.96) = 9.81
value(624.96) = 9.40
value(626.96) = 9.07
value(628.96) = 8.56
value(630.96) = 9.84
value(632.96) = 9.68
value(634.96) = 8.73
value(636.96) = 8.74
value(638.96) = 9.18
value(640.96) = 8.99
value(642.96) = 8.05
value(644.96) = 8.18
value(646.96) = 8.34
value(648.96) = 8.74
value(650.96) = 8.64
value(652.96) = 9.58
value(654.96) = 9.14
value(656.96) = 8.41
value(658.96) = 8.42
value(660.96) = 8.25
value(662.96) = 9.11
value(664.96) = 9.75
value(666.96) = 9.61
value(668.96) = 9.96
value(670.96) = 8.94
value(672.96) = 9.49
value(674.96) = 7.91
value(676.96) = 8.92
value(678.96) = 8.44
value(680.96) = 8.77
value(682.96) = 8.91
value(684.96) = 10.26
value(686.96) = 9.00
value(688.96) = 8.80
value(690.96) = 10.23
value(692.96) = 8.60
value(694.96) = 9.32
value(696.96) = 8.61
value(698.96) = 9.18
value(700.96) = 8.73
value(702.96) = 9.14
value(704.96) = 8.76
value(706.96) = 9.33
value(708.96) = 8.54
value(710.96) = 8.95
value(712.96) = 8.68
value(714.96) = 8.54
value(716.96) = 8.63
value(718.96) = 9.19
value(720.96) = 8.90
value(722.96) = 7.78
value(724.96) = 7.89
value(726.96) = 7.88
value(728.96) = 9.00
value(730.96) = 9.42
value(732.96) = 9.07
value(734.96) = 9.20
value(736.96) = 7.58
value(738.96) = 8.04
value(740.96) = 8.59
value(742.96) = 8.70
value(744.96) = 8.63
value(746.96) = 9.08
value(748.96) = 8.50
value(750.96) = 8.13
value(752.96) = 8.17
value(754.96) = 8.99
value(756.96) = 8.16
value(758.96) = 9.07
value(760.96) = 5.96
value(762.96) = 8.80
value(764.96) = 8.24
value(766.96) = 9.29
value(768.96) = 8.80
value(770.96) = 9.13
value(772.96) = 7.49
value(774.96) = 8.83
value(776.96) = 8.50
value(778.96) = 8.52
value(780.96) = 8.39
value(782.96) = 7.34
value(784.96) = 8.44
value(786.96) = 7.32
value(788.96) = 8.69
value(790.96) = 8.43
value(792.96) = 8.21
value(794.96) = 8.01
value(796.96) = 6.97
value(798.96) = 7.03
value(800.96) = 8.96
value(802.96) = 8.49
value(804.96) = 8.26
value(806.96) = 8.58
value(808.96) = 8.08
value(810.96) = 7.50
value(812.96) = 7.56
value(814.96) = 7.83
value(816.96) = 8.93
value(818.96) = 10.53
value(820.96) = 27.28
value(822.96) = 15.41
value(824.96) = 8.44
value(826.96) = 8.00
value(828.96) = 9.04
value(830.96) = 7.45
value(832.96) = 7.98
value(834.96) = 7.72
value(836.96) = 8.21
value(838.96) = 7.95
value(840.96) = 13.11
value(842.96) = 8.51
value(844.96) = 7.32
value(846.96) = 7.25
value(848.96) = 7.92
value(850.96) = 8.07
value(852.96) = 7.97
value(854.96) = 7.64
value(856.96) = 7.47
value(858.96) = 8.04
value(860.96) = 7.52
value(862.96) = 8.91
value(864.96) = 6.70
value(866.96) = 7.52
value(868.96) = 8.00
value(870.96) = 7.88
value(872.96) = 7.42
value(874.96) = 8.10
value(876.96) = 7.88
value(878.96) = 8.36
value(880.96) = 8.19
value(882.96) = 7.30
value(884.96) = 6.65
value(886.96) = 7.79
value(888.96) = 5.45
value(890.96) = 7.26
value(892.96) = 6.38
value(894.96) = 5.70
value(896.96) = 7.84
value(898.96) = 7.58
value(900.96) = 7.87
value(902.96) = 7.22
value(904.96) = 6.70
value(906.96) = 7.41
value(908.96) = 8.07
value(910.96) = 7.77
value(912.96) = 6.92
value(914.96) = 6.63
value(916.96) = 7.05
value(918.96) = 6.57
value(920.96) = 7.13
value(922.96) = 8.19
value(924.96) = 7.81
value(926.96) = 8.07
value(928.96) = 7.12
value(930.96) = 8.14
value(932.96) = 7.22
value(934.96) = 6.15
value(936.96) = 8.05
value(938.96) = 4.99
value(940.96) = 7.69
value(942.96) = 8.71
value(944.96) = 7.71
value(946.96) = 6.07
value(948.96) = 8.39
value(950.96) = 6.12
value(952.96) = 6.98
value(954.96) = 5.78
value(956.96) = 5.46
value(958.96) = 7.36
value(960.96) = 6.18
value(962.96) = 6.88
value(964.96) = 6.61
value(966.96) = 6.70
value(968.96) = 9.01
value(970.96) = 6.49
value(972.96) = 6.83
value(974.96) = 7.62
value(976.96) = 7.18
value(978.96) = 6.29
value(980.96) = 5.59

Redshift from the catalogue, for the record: 0.25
